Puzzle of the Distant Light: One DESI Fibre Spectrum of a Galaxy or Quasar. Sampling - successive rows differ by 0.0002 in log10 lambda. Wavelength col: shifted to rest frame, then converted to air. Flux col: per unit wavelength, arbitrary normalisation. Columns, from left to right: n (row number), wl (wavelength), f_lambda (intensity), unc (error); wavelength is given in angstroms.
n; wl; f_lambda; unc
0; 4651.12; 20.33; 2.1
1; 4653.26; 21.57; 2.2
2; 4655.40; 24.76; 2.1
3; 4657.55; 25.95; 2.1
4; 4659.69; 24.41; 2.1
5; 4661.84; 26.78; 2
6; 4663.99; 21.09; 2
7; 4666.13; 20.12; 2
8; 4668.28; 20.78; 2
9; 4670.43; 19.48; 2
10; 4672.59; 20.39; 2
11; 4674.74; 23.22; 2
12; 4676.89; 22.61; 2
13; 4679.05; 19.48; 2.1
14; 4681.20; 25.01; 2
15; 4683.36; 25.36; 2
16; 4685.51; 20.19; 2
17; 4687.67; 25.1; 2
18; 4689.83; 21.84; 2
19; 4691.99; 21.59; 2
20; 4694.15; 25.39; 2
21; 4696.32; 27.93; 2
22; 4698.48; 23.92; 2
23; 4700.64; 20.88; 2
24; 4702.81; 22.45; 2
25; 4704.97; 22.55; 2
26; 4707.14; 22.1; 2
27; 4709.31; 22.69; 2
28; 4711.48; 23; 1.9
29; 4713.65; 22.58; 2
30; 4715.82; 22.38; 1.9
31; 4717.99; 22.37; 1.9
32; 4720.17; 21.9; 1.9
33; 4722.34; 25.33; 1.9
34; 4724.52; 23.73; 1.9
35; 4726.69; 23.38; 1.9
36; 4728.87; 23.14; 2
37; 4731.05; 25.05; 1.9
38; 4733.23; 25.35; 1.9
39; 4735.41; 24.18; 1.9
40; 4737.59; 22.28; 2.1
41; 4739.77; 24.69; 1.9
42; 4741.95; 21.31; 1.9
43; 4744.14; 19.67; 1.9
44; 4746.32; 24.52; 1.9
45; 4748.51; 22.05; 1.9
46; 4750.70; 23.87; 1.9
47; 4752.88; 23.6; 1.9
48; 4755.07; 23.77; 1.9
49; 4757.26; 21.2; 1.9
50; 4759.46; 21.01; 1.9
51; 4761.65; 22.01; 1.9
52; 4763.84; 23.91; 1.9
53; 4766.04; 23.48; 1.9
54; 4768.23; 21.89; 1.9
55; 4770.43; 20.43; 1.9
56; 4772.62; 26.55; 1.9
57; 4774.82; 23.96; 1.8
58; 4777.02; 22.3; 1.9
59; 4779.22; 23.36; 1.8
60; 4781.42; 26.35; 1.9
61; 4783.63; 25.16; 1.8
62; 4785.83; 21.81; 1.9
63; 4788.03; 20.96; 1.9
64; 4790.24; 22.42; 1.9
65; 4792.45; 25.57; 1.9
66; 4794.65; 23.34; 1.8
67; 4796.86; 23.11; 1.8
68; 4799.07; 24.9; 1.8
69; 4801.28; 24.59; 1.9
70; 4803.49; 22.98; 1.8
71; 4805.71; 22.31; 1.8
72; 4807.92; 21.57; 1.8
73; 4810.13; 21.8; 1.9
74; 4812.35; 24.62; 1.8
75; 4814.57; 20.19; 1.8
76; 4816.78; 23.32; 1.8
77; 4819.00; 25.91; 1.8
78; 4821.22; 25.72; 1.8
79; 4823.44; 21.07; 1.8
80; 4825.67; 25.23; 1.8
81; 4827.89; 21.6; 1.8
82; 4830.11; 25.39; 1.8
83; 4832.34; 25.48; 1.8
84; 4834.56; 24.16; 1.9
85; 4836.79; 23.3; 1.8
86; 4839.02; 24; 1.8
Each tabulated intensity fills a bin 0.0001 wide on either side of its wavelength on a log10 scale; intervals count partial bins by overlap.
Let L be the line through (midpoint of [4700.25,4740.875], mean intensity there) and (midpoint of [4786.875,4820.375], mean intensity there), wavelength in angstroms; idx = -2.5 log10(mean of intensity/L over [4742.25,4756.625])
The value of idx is 0.02 mag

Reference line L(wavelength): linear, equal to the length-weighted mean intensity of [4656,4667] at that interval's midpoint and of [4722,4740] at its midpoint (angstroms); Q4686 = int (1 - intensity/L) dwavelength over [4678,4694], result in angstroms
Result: 0.71 angstroms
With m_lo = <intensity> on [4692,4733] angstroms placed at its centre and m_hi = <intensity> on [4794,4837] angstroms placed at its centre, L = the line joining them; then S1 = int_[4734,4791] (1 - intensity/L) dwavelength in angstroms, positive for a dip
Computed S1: 1.2 angstroms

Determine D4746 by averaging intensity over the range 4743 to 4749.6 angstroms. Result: 22.1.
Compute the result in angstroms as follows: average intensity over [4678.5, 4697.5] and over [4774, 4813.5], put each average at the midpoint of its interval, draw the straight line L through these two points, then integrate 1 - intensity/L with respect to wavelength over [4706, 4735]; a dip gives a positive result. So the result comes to 0.3 angstroms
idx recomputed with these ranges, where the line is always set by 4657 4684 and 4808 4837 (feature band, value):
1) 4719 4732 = -0.04 mag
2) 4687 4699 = -0.07 mag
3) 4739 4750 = 0.03 mag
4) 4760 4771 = 0.04 mag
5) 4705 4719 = 0.02 mag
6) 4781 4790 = 0.01 mag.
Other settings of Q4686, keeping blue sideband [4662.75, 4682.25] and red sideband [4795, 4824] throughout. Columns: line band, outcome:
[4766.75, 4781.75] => -0.4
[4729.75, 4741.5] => -1.0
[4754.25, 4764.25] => 0.2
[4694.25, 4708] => -1.1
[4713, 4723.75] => -0.4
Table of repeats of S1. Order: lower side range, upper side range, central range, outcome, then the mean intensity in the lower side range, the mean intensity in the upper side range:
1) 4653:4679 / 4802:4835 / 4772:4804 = -0.8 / 22.5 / 23.4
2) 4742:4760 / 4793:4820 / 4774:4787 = -0.5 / 22.4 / 23.3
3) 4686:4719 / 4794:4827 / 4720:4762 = 0.0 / 23.1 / 23.4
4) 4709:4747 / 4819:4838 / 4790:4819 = 0.8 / 23.2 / 24.1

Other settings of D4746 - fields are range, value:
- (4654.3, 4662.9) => 25.5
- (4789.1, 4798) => 23.6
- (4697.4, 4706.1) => 22.5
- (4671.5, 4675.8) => 21.8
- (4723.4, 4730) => 23.4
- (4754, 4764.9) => 22.4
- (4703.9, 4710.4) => 22.4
